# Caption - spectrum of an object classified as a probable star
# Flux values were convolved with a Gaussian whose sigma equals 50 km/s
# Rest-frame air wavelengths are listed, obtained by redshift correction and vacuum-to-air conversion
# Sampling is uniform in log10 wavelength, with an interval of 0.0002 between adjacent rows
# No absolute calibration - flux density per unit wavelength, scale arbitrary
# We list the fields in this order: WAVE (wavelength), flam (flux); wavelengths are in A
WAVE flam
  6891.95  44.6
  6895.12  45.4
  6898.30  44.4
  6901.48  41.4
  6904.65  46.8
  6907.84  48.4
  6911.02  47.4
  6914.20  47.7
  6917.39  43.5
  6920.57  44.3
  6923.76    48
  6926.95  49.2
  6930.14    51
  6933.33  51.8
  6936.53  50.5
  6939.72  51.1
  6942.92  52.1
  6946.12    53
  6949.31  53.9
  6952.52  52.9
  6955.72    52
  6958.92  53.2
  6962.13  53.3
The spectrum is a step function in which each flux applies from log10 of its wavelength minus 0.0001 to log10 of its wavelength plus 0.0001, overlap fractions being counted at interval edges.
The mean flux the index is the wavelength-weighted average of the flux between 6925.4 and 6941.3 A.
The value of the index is 50.7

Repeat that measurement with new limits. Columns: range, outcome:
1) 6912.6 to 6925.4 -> 45.9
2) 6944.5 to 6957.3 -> 53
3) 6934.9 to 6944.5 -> 51.2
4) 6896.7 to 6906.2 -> 44.2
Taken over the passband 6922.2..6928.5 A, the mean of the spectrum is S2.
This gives 48.6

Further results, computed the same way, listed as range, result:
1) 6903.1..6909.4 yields 47.5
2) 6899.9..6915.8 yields 46.3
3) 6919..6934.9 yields 48.9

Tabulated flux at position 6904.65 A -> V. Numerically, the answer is 46.8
